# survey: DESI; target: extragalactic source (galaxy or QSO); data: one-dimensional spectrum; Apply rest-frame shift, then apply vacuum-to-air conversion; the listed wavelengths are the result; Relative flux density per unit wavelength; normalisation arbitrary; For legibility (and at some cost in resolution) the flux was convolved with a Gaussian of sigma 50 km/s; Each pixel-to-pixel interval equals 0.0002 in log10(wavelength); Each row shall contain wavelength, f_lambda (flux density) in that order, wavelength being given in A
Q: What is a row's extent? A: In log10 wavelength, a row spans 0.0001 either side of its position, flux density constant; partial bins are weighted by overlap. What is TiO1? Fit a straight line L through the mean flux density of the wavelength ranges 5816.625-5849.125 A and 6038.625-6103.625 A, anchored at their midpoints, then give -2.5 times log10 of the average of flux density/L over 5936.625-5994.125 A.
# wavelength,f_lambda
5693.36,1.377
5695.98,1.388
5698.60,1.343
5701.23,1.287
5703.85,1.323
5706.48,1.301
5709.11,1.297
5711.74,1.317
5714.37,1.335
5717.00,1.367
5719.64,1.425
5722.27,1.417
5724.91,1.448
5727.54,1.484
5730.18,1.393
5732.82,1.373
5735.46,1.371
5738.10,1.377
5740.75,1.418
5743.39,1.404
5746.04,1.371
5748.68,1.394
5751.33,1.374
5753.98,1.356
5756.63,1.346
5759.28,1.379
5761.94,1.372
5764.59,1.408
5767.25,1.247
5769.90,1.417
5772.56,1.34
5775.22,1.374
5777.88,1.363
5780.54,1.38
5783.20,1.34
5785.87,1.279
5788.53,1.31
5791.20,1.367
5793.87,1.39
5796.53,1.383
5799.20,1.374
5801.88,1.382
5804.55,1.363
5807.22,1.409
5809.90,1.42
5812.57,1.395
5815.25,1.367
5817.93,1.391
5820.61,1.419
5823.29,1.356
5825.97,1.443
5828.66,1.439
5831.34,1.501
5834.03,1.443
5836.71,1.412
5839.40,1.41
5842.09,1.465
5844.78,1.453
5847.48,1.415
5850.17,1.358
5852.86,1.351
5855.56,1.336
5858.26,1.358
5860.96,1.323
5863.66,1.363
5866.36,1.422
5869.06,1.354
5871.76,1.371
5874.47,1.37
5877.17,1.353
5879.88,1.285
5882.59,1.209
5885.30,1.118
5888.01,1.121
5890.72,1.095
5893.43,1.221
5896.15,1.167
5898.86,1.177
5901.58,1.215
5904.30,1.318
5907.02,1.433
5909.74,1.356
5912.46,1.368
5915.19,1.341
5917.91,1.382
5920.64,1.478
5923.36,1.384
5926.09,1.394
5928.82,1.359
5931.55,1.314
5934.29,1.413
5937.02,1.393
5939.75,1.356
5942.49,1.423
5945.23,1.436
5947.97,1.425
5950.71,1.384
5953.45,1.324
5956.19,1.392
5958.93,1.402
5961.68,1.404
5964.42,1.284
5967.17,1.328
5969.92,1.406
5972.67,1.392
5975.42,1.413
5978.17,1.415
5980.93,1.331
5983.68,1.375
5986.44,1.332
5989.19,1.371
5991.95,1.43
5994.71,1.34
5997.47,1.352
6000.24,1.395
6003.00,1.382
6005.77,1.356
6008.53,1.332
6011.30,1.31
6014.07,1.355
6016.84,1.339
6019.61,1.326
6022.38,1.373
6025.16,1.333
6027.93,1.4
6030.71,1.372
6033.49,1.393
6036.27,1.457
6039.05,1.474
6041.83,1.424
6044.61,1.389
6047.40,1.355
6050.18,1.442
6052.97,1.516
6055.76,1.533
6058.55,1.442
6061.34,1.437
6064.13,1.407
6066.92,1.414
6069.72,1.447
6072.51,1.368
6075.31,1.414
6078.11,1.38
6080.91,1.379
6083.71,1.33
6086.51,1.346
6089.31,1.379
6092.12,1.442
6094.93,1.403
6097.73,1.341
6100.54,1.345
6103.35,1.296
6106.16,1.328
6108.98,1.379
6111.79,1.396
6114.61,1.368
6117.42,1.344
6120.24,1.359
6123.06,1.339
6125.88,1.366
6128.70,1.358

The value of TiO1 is 0.03 mag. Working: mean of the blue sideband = 1.43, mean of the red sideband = 1.41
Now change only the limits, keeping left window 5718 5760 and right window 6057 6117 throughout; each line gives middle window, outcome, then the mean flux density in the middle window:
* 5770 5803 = 0.03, 1.36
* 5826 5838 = -0.04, 1.45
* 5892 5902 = 0.17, 1.19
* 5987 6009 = 0.01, 1.37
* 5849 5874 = 0.02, 1.36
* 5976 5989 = 0.02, 1.37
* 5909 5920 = 0.02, 1.37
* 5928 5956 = 0.00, 1.38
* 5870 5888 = 0.10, 1.27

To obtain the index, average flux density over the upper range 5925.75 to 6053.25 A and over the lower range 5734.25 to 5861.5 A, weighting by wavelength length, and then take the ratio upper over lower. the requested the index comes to 1.00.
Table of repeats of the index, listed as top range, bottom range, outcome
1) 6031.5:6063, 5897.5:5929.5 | 1.07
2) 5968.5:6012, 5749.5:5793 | 1.01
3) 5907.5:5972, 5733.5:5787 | 1.01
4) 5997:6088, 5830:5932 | 1.04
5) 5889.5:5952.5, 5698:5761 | 0.98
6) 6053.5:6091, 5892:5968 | 1.04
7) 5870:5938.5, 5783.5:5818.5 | 0.95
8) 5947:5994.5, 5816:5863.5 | 0.98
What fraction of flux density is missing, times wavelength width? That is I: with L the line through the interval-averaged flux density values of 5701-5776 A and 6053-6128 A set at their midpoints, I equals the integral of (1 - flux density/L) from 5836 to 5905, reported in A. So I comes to 3.4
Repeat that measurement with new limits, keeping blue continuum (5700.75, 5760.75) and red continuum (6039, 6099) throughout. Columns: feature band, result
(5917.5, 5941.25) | 0.2 A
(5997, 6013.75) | 0.6 A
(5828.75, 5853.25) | -0.7 A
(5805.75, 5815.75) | -0.1 A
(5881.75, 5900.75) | 3.2 A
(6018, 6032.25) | 0.5 A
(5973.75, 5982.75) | 0.1 A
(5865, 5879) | 0.2 A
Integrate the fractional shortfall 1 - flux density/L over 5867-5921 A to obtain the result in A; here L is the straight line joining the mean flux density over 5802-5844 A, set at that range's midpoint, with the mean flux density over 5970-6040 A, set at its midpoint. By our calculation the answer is 4.4 A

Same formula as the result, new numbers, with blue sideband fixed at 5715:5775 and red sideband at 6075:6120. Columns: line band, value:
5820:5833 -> -0.49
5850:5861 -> 0.26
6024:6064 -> -1.69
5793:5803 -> 0.00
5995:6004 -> -0.01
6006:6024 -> 0.39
